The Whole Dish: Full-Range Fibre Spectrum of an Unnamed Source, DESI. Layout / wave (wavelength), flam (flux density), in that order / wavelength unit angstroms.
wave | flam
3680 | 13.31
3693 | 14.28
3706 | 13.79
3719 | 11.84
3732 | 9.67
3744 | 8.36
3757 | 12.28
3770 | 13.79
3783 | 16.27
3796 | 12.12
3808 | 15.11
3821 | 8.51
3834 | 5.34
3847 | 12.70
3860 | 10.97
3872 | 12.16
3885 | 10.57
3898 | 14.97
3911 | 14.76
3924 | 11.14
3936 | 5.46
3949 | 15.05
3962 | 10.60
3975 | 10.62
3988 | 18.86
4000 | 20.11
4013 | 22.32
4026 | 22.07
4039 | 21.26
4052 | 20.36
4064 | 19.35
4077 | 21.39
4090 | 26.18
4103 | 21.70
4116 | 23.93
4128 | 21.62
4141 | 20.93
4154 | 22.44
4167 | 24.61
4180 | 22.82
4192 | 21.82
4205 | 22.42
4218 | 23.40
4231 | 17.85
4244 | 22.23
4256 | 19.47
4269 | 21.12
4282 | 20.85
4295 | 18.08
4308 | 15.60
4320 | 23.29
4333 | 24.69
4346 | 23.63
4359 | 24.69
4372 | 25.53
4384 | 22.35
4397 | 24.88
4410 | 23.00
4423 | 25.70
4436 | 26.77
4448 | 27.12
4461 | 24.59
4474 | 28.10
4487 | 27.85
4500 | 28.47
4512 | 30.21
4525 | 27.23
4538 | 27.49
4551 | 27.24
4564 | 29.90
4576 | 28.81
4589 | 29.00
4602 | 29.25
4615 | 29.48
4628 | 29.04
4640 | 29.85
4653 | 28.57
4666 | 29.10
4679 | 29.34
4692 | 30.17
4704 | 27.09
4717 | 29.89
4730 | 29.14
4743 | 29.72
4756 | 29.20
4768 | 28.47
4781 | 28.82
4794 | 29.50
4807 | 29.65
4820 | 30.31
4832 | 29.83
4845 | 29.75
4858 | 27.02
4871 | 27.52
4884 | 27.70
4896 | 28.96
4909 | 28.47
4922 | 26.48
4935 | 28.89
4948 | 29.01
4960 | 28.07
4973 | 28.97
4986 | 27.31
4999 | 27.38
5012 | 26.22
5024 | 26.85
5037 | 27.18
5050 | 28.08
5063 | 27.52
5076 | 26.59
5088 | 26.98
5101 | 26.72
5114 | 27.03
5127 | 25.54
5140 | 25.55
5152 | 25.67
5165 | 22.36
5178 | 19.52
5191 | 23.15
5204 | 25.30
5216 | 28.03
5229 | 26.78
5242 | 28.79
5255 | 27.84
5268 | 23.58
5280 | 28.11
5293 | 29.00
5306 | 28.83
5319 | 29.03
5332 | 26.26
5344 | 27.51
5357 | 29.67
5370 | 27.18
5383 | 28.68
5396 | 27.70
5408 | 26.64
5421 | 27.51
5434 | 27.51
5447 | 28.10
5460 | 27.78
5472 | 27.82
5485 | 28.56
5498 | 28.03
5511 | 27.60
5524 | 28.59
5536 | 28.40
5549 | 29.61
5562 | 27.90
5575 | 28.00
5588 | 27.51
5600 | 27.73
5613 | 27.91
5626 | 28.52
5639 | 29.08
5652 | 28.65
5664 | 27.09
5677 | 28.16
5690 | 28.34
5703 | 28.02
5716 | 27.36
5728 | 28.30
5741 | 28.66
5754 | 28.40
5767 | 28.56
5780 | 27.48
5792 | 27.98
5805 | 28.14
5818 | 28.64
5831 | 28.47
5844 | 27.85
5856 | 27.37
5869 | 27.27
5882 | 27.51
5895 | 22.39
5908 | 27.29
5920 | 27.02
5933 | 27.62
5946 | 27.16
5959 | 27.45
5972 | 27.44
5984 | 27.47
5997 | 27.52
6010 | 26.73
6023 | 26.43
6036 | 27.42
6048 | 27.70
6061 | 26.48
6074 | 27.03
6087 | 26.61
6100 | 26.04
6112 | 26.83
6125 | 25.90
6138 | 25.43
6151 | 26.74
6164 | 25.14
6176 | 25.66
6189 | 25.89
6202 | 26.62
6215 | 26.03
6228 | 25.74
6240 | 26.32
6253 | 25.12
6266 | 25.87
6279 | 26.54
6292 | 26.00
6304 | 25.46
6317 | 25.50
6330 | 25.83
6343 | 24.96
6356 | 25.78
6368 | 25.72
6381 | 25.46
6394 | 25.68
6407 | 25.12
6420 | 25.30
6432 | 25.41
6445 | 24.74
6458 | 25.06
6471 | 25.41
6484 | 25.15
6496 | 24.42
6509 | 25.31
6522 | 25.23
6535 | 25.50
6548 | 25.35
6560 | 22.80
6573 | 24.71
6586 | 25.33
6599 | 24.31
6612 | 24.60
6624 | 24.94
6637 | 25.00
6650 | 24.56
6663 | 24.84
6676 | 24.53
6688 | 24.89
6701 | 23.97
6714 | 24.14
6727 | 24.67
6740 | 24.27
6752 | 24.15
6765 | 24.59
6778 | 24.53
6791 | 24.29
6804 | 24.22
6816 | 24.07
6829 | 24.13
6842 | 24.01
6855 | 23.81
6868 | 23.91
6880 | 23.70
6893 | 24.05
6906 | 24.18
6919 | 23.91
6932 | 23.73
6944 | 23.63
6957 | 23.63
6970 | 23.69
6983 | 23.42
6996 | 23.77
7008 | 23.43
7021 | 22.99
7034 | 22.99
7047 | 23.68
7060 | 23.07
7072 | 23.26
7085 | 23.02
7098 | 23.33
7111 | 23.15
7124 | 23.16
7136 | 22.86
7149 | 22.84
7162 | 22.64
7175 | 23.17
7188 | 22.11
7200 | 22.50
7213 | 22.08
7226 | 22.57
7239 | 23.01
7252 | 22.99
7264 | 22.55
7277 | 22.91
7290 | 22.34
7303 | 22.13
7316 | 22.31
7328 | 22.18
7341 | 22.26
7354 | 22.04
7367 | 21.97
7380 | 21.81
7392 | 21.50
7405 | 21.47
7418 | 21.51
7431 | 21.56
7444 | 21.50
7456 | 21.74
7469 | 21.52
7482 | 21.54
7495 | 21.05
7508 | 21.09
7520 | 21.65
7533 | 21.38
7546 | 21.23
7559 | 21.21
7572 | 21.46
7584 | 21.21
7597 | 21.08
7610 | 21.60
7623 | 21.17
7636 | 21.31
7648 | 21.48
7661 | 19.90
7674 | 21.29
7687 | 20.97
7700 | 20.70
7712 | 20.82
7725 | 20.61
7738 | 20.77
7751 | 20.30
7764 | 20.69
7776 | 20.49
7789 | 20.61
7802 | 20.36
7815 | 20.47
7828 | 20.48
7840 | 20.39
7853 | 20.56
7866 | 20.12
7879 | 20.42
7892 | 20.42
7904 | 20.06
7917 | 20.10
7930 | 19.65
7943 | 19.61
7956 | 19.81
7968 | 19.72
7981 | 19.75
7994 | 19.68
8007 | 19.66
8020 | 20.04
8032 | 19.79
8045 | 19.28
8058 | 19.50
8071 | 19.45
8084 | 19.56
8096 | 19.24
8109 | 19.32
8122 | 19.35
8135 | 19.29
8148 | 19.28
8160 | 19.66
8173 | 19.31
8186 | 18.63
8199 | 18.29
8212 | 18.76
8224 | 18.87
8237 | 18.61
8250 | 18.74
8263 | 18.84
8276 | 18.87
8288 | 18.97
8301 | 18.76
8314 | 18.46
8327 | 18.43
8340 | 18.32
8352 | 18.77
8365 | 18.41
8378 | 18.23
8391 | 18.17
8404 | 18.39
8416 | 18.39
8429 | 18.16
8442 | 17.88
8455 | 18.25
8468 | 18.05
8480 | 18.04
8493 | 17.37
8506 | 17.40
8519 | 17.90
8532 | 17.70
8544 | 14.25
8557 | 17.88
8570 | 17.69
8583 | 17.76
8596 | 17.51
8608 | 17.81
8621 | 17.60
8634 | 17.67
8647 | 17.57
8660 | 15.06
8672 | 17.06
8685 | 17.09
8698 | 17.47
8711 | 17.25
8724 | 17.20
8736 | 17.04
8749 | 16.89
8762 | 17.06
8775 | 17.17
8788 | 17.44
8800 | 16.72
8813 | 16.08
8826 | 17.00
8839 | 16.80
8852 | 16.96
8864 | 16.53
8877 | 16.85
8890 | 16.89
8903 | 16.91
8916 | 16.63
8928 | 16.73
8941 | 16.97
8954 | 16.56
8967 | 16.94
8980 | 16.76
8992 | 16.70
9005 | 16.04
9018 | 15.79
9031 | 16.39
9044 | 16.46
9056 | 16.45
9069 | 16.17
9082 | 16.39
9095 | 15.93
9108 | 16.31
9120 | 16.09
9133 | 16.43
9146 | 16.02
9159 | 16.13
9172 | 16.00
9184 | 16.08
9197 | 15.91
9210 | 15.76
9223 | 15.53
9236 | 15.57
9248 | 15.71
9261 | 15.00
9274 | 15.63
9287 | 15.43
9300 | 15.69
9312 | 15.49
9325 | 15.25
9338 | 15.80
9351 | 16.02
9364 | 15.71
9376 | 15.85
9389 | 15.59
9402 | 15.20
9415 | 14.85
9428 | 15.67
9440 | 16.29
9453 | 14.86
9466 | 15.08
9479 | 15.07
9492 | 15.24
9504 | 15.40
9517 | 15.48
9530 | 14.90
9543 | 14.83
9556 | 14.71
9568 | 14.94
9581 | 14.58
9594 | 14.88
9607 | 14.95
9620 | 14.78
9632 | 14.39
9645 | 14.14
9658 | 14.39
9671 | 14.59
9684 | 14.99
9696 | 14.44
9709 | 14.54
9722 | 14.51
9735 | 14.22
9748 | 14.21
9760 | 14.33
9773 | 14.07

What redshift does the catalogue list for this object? 0.00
